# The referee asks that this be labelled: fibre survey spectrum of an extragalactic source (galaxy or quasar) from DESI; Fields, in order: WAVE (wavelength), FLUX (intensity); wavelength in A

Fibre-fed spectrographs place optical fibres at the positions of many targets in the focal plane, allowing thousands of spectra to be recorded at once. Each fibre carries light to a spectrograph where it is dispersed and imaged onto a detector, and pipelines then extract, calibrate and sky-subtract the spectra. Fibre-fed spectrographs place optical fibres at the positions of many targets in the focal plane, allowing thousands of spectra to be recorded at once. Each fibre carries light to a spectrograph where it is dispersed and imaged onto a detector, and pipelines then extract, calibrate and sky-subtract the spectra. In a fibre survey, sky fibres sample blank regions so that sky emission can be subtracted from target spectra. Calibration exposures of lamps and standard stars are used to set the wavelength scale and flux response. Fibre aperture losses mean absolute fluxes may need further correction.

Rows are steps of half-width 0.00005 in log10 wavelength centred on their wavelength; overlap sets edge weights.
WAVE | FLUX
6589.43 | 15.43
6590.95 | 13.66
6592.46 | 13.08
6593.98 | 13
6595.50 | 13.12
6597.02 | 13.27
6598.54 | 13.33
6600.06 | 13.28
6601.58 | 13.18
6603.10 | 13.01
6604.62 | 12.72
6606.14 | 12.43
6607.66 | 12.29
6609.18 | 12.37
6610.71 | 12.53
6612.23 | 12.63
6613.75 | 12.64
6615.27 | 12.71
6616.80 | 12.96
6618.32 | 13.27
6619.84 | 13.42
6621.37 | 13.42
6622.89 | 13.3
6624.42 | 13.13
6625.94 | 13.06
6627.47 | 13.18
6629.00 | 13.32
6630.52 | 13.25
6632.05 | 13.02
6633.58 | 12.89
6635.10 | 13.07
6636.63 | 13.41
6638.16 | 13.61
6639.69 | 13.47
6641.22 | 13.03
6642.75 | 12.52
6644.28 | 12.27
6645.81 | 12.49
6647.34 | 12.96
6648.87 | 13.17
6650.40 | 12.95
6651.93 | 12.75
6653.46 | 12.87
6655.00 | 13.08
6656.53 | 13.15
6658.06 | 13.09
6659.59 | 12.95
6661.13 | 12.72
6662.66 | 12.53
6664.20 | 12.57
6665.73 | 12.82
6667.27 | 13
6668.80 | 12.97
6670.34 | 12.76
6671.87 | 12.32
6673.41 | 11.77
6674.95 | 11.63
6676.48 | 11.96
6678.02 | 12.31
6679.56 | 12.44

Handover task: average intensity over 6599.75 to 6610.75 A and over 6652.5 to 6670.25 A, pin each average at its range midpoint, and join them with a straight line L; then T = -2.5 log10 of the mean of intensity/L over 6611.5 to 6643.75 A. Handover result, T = -0.03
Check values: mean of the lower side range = 12.7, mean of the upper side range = 12.9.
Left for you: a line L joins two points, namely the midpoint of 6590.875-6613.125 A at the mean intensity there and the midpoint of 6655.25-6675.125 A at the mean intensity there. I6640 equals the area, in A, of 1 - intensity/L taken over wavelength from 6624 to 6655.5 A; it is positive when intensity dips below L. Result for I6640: -0.6 A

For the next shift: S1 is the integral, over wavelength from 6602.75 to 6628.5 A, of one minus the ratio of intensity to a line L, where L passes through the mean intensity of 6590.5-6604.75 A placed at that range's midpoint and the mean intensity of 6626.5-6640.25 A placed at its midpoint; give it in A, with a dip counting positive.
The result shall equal 0.6 A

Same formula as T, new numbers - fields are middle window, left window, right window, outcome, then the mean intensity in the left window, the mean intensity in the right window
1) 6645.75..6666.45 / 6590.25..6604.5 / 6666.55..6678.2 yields -0.030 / 13.2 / 12.3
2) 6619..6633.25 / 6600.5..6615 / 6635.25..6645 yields -0.028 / 12.7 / 13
